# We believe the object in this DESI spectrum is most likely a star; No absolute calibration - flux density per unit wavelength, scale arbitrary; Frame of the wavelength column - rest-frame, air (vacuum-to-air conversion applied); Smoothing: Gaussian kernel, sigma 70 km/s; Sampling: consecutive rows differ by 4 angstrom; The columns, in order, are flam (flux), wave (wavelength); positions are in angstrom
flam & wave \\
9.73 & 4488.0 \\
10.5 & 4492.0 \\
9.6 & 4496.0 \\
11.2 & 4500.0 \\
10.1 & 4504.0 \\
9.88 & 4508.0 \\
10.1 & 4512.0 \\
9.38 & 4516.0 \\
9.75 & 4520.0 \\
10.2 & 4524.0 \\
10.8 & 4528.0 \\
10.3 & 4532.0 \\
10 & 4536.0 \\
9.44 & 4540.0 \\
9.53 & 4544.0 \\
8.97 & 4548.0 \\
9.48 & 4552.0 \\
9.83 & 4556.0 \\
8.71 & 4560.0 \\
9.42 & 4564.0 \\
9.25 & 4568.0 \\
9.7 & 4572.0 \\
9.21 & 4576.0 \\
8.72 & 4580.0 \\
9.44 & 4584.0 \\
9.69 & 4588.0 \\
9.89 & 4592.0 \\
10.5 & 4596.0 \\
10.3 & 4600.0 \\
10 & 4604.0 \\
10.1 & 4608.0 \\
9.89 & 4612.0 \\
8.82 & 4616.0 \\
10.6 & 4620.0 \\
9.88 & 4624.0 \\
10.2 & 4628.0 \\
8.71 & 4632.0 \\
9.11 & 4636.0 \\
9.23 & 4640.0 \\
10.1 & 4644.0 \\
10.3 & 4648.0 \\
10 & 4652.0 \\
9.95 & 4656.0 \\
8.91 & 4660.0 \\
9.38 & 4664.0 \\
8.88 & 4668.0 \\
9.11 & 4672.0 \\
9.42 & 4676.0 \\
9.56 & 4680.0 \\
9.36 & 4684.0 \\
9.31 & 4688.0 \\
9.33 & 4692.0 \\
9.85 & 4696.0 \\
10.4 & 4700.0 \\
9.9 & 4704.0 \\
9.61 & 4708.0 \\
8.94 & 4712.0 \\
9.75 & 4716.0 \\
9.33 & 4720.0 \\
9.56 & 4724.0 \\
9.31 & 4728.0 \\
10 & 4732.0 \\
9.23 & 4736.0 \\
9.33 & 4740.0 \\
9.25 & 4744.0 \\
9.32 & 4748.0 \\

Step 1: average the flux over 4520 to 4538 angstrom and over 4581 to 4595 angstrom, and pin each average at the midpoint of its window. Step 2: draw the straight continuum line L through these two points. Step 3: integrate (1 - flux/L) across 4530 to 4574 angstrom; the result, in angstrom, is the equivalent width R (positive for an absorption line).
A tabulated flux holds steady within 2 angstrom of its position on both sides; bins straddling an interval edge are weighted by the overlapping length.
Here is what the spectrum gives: 2.3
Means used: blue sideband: 10.3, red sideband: 9.66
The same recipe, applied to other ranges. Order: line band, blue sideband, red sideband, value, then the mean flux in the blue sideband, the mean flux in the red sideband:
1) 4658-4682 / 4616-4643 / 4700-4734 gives 0.95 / 9.58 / 9.6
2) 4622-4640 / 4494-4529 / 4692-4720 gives 0.72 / 10.1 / 9.68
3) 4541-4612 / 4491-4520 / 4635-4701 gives 1.83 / 10.1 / 9.53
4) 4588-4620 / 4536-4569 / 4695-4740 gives -1.73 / 9.37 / 9.61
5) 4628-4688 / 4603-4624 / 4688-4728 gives 1.81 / 9.88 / 9.6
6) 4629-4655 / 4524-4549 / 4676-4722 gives 0.19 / 9.9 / 9.57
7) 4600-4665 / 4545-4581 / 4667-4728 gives -2.32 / 9.28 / 9.49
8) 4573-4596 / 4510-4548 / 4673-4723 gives 0.66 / 9.89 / 9.55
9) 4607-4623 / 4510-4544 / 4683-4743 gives -0.12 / 9.97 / 9.55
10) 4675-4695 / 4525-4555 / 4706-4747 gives 0.20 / 9.8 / 9.43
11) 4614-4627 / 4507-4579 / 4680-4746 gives -0.28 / 9.65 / 9.53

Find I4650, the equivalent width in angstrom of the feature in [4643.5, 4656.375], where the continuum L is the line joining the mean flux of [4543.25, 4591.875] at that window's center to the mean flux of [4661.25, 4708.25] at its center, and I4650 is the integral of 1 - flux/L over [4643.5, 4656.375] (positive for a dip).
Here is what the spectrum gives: -0.9 angstrom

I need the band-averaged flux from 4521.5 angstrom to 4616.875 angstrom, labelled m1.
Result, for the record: 9.69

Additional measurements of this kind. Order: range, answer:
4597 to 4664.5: 9.75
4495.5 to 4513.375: 10.2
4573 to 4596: 9.5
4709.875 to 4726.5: 9.39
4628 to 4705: 9.53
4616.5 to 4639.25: 9.62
